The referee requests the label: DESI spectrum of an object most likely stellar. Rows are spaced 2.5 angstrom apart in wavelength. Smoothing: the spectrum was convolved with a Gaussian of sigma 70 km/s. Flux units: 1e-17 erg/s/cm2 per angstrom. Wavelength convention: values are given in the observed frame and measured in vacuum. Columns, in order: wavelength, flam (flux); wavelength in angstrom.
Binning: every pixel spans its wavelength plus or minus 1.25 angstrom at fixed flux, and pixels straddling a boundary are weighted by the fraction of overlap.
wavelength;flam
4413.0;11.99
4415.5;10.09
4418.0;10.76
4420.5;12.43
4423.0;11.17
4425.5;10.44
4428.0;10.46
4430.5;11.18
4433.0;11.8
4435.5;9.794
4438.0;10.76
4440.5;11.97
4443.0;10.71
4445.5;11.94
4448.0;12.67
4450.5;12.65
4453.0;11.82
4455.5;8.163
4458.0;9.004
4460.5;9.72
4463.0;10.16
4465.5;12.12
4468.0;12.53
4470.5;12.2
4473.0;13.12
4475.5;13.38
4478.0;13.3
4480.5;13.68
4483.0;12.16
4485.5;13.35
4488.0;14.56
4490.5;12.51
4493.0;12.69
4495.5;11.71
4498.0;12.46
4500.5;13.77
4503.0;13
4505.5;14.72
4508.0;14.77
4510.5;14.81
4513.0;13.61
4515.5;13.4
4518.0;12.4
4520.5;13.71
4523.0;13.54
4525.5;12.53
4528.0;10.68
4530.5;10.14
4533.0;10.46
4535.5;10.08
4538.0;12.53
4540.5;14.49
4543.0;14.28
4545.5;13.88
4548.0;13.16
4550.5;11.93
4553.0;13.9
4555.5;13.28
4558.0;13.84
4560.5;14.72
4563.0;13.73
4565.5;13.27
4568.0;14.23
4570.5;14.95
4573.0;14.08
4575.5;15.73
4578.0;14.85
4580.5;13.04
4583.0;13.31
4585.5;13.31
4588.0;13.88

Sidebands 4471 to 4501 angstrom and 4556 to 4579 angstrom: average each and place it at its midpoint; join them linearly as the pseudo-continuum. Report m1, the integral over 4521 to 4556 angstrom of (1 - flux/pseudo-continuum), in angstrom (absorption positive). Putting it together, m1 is 3.46 angstrom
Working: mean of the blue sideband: 13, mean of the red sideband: 14.3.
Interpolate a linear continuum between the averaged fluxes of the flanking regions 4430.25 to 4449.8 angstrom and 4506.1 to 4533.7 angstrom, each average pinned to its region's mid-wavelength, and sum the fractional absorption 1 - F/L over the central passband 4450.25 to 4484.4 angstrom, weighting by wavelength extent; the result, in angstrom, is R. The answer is 0.6 angstrom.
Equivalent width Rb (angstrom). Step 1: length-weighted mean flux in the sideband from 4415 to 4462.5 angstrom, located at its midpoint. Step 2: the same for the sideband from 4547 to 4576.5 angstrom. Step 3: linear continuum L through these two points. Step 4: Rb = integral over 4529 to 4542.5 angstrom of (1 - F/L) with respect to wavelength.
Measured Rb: 1.6 angstrom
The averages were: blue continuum 10.9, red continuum 13.9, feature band 11.7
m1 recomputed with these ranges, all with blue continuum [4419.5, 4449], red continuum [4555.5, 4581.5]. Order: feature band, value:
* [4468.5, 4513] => -2.8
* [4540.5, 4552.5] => 0.2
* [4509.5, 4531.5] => 0.6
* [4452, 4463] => 1.9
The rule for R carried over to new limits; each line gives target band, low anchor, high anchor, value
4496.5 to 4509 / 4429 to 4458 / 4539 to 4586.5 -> -1.18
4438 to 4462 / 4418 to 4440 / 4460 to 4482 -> 1.47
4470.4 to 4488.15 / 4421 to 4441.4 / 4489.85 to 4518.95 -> -0.94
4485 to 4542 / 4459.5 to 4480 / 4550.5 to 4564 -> 0.22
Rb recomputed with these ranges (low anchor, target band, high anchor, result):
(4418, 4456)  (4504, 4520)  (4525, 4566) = -2.14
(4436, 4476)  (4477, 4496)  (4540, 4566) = -1.50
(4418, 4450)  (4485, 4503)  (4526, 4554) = -1.71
